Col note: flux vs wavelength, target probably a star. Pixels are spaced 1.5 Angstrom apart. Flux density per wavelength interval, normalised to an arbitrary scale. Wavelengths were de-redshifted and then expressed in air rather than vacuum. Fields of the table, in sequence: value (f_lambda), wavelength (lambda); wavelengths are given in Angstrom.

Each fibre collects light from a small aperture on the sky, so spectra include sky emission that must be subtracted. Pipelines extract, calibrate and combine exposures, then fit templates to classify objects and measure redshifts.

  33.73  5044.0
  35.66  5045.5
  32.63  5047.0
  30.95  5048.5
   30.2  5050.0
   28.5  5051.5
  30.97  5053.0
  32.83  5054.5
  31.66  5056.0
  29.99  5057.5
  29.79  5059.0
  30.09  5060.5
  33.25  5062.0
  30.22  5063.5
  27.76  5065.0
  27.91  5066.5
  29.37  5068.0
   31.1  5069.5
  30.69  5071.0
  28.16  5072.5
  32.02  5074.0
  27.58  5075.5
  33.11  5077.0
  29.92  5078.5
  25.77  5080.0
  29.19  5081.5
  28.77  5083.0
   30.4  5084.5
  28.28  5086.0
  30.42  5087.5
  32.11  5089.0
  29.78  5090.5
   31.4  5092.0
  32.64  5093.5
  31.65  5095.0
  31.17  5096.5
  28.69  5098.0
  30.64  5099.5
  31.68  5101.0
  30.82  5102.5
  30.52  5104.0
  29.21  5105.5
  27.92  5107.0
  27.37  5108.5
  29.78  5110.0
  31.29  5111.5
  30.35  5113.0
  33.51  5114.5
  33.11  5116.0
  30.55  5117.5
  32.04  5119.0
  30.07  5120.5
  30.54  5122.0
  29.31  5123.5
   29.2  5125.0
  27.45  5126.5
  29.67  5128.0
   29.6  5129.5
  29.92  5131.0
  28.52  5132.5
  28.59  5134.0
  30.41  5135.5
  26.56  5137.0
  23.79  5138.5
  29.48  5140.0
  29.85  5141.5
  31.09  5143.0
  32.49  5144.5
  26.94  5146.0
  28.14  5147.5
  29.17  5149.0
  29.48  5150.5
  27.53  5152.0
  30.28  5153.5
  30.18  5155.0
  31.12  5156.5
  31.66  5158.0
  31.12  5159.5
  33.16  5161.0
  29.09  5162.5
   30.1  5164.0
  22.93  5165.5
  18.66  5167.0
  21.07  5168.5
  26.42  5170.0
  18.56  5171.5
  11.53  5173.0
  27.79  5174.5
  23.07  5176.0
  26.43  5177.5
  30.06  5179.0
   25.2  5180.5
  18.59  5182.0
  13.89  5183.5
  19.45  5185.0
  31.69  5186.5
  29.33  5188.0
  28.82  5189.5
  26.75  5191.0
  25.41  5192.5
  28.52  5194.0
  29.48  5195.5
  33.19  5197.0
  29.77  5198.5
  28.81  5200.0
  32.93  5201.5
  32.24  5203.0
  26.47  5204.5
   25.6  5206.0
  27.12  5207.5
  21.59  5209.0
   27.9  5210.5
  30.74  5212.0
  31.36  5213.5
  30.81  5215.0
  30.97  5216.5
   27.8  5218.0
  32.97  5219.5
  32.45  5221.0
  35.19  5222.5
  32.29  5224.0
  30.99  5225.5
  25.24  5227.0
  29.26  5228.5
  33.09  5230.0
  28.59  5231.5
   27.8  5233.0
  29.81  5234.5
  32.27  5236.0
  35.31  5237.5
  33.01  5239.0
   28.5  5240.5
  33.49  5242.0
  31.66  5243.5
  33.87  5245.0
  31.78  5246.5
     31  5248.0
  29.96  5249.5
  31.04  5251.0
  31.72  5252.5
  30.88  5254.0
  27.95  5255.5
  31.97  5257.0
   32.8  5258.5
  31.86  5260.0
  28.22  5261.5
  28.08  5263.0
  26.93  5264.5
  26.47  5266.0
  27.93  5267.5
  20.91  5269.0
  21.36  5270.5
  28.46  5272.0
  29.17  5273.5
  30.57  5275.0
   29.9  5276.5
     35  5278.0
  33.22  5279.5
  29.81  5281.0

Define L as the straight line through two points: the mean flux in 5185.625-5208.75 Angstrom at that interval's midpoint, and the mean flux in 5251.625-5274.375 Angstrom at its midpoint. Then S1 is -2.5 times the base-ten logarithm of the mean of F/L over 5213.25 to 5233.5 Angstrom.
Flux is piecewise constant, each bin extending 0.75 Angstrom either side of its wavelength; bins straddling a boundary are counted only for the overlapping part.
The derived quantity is -0.07 mag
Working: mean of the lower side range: 28.9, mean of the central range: 30.6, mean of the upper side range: 28.3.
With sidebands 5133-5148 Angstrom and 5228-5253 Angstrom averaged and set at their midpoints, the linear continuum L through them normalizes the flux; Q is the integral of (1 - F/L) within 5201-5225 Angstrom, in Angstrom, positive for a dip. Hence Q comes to 0.58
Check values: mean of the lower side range 28.7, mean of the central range 29.9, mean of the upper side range 31.3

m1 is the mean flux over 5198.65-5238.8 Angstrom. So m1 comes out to 30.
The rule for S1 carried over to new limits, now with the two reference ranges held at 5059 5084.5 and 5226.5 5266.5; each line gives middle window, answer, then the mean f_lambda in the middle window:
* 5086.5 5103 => -0.04 mag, 31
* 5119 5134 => 0.02 mag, 29.5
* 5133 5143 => 0.06 mag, 28.3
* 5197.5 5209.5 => 0.07 mag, 28.3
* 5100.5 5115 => -0.01 mag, 30.2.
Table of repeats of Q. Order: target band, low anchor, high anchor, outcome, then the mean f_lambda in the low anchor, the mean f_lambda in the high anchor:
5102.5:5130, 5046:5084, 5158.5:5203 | -1.7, 30.1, 26.1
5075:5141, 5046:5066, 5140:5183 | -2.4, 30.7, 26.8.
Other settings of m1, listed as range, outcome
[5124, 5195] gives 27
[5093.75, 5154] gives 29.7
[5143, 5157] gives 29.5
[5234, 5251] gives 31.9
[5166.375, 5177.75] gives 21.5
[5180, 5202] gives 26.7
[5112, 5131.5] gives 30.4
